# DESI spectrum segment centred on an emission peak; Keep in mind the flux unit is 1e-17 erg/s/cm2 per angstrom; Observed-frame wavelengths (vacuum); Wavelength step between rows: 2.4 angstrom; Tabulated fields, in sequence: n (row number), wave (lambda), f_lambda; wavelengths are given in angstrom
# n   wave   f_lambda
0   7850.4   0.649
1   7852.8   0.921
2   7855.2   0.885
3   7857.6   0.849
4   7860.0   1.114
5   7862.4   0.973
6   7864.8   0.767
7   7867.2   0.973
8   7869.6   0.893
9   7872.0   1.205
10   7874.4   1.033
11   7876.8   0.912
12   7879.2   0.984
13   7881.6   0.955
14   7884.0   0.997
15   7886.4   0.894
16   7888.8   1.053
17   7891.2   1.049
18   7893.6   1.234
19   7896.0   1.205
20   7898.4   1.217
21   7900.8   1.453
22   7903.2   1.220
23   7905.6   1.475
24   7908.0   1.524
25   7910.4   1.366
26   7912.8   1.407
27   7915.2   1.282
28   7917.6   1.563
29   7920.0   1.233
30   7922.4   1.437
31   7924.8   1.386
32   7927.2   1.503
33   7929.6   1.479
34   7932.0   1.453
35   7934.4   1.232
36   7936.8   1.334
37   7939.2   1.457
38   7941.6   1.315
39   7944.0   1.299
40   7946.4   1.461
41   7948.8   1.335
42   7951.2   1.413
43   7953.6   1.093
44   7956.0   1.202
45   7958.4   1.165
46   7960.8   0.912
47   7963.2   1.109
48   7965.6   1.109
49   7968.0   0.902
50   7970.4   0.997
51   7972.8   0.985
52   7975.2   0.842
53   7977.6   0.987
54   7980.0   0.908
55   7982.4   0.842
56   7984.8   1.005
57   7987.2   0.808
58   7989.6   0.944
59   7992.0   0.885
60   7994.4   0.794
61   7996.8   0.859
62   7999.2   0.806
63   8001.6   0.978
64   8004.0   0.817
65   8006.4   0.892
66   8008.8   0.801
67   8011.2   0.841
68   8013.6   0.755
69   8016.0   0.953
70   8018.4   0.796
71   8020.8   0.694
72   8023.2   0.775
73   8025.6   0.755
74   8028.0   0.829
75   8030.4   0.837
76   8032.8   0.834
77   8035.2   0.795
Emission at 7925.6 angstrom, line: Mg II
